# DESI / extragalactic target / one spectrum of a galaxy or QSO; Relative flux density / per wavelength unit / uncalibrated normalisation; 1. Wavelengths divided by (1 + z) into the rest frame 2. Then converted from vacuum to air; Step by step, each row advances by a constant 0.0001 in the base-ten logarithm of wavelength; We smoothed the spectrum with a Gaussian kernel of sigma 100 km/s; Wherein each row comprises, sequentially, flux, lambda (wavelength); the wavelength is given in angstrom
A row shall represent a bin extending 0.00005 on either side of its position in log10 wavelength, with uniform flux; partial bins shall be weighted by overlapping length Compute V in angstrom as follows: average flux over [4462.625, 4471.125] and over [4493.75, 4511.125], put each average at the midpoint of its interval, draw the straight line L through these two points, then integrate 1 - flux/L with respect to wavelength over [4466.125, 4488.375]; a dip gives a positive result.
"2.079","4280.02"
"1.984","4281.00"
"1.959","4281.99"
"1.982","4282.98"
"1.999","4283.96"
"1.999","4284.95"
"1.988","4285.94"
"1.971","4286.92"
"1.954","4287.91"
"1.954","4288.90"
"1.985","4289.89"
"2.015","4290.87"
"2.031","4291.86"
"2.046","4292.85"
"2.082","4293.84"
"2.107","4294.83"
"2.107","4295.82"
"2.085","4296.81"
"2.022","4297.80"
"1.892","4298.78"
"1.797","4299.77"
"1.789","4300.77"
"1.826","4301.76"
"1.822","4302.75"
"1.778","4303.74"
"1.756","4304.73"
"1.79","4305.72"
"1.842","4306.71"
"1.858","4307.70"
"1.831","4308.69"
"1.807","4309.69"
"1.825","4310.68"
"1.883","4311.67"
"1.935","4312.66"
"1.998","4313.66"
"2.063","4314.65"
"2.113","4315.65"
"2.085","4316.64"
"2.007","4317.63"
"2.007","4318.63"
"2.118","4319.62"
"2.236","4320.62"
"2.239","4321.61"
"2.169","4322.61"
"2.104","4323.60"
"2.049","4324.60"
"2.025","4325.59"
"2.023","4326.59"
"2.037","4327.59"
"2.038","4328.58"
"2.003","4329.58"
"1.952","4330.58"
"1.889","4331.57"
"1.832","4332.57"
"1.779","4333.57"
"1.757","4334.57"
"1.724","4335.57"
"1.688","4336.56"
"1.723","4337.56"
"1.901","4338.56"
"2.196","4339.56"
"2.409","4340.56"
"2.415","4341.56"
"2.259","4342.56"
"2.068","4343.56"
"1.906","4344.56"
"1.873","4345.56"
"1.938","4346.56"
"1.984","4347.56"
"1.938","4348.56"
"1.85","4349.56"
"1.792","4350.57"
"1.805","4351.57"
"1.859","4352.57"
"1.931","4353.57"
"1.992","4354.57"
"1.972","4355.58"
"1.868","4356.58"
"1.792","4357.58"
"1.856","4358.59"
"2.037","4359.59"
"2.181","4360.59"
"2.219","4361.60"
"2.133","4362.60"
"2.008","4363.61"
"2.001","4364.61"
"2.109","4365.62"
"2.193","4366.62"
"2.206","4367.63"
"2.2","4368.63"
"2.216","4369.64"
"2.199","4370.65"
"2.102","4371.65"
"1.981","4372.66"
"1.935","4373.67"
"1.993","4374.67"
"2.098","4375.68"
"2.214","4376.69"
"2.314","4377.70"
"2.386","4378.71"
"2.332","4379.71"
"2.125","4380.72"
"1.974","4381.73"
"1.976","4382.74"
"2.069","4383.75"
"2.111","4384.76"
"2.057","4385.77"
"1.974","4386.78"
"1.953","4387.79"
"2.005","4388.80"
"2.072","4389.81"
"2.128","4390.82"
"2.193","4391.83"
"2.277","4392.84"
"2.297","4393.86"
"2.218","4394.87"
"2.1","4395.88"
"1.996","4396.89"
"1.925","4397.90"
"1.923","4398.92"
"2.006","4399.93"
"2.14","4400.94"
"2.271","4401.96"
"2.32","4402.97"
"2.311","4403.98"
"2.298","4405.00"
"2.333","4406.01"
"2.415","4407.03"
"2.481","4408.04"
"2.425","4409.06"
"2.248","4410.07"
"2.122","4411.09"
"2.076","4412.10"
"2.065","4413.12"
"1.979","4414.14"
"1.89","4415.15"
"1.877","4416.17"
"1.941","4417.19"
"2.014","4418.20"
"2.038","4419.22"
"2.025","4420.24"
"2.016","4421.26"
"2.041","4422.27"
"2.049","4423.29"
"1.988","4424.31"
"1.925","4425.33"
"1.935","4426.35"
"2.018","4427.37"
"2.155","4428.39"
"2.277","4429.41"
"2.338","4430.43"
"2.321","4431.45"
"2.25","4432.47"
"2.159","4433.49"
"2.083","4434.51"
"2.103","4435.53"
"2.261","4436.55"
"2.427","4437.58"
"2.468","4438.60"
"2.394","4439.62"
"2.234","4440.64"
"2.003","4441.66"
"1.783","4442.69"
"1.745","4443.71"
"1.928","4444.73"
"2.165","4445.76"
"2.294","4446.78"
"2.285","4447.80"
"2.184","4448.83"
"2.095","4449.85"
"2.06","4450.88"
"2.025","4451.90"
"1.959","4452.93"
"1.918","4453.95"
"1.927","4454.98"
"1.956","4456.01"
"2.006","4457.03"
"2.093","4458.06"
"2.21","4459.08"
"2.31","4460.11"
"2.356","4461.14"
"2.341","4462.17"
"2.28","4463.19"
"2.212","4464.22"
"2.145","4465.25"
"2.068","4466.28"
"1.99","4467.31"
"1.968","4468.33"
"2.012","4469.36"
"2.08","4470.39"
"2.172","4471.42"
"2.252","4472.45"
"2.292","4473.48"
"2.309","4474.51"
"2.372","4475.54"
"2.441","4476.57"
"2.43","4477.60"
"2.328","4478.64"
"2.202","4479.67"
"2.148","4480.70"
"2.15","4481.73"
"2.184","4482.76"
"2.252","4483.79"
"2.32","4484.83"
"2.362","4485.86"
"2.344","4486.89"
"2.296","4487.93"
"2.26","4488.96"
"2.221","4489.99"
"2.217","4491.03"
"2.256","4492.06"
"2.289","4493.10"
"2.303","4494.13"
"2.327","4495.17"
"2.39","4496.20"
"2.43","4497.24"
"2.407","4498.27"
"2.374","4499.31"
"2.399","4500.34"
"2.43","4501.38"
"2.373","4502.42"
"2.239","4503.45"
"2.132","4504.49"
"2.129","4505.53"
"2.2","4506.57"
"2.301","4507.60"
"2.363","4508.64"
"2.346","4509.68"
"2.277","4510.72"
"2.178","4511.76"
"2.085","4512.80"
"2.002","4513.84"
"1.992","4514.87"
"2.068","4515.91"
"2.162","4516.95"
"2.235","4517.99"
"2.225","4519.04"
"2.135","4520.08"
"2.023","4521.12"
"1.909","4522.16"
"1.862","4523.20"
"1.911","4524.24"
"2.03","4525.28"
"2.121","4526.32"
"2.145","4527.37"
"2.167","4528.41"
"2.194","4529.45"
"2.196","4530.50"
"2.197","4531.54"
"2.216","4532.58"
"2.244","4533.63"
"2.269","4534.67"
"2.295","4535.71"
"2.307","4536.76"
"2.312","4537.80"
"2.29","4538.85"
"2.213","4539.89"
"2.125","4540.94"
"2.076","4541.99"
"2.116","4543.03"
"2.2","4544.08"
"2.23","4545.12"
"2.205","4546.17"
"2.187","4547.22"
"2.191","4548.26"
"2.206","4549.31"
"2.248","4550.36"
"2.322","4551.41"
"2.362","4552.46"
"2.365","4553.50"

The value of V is -0.7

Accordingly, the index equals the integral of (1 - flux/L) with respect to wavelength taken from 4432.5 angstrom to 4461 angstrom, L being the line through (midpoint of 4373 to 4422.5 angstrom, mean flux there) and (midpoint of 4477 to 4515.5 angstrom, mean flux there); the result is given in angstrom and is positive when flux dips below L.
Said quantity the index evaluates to 0.98 angstrom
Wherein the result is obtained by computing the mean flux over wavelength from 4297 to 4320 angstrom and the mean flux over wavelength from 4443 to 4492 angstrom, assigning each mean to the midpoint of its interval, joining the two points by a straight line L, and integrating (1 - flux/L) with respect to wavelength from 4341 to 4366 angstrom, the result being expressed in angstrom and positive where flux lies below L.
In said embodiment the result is -0.1 angstrom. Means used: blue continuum 1.91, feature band 1.99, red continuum 2.17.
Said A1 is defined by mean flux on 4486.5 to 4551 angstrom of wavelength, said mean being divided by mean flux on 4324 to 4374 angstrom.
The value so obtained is 1.11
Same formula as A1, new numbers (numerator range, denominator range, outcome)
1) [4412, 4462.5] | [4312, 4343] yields 1.04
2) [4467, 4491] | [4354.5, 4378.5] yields 1.07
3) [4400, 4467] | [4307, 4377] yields 1.07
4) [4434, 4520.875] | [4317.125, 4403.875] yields 1.07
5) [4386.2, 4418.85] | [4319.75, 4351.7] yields 1.07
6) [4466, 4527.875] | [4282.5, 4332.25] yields 1.12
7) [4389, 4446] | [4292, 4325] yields 1.08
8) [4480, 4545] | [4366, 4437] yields 1.04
